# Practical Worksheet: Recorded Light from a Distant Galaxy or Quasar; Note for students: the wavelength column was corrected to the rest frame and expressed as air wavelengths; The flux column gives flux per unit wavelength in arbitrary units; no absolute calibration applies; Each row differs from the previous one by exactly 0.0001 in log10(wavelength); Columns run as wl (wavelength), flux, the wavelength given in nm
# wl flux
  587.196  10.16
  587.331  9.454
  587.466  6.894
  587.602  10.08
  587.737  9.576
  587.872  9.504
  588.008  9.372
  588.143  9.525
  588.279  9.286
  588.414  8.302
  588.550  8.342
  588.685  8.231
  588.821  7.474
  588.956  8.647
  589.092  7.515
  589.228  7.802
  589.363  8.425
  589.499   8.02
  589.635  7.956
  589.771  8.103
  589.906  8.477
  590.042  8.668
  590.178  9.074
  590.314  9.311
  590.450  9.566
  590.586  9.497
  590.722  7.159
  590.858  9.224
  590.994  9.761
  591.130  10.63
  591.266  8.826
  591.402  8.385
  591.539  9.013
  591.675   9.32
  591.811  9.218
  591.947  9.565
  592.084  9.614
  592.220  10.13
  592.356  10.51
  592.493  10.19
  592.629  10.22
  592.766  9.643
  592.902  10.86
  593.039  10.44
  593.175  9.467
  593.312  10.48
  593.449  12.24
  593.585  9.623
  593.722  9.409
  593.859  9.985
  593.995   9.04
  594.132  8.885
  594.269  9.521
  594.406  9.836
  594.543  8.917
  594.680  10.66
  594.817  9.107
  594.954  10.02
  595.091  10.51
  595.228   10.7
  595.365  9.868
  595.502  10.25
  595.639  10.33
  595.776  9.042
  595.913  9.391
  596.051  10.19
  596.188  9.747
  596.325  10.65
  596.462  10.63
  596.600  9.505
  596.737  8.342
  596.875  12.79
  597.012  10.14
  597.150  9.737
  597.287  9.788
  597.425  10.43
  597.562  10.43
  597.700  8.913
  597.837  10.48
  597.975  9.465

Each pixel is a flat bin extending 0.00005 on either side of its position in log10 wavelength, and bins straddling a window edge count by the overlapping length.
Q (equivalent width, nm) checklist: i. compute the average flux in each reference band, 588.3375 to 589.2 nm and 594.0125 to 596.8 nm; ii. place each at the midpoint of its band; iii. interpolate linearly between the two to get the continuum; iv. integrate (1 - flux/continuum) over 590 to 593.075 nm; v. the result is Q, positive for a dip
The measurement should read -0.25 nm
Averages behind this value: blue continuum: 8.08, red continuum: 9.79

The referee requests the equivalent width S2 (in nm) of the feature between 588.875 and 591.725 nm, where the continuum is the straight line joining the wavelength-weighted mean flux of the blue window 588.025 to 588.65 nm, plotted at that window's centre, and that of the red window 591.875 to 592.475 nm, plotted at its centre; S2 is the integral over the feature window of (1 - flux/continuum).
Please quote 0.22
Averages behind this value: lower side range 8.88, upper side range 9.97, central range 8.72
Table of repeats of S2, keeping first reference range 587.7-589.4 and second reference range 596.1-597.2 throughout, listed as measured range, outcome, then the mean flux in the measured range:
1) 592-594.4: -0.12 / 10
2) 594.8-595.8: -0.01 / 10.1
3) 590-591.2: -0.03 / 9.22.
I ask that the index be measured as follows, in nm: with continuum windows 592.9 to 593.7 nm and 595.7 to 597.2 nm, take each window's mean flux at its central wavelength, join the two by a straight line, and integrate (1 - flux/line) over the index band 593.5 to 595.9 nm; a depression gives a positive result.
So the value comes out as 0.11 nm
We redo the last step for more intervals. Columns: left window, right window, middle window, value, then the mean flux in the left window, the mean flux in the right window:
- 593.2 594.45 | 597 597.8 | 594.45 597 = -0.04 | 9.87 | 9.92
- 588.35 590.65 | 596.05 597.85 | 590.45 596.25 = -0.28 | 8.43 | 10.1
